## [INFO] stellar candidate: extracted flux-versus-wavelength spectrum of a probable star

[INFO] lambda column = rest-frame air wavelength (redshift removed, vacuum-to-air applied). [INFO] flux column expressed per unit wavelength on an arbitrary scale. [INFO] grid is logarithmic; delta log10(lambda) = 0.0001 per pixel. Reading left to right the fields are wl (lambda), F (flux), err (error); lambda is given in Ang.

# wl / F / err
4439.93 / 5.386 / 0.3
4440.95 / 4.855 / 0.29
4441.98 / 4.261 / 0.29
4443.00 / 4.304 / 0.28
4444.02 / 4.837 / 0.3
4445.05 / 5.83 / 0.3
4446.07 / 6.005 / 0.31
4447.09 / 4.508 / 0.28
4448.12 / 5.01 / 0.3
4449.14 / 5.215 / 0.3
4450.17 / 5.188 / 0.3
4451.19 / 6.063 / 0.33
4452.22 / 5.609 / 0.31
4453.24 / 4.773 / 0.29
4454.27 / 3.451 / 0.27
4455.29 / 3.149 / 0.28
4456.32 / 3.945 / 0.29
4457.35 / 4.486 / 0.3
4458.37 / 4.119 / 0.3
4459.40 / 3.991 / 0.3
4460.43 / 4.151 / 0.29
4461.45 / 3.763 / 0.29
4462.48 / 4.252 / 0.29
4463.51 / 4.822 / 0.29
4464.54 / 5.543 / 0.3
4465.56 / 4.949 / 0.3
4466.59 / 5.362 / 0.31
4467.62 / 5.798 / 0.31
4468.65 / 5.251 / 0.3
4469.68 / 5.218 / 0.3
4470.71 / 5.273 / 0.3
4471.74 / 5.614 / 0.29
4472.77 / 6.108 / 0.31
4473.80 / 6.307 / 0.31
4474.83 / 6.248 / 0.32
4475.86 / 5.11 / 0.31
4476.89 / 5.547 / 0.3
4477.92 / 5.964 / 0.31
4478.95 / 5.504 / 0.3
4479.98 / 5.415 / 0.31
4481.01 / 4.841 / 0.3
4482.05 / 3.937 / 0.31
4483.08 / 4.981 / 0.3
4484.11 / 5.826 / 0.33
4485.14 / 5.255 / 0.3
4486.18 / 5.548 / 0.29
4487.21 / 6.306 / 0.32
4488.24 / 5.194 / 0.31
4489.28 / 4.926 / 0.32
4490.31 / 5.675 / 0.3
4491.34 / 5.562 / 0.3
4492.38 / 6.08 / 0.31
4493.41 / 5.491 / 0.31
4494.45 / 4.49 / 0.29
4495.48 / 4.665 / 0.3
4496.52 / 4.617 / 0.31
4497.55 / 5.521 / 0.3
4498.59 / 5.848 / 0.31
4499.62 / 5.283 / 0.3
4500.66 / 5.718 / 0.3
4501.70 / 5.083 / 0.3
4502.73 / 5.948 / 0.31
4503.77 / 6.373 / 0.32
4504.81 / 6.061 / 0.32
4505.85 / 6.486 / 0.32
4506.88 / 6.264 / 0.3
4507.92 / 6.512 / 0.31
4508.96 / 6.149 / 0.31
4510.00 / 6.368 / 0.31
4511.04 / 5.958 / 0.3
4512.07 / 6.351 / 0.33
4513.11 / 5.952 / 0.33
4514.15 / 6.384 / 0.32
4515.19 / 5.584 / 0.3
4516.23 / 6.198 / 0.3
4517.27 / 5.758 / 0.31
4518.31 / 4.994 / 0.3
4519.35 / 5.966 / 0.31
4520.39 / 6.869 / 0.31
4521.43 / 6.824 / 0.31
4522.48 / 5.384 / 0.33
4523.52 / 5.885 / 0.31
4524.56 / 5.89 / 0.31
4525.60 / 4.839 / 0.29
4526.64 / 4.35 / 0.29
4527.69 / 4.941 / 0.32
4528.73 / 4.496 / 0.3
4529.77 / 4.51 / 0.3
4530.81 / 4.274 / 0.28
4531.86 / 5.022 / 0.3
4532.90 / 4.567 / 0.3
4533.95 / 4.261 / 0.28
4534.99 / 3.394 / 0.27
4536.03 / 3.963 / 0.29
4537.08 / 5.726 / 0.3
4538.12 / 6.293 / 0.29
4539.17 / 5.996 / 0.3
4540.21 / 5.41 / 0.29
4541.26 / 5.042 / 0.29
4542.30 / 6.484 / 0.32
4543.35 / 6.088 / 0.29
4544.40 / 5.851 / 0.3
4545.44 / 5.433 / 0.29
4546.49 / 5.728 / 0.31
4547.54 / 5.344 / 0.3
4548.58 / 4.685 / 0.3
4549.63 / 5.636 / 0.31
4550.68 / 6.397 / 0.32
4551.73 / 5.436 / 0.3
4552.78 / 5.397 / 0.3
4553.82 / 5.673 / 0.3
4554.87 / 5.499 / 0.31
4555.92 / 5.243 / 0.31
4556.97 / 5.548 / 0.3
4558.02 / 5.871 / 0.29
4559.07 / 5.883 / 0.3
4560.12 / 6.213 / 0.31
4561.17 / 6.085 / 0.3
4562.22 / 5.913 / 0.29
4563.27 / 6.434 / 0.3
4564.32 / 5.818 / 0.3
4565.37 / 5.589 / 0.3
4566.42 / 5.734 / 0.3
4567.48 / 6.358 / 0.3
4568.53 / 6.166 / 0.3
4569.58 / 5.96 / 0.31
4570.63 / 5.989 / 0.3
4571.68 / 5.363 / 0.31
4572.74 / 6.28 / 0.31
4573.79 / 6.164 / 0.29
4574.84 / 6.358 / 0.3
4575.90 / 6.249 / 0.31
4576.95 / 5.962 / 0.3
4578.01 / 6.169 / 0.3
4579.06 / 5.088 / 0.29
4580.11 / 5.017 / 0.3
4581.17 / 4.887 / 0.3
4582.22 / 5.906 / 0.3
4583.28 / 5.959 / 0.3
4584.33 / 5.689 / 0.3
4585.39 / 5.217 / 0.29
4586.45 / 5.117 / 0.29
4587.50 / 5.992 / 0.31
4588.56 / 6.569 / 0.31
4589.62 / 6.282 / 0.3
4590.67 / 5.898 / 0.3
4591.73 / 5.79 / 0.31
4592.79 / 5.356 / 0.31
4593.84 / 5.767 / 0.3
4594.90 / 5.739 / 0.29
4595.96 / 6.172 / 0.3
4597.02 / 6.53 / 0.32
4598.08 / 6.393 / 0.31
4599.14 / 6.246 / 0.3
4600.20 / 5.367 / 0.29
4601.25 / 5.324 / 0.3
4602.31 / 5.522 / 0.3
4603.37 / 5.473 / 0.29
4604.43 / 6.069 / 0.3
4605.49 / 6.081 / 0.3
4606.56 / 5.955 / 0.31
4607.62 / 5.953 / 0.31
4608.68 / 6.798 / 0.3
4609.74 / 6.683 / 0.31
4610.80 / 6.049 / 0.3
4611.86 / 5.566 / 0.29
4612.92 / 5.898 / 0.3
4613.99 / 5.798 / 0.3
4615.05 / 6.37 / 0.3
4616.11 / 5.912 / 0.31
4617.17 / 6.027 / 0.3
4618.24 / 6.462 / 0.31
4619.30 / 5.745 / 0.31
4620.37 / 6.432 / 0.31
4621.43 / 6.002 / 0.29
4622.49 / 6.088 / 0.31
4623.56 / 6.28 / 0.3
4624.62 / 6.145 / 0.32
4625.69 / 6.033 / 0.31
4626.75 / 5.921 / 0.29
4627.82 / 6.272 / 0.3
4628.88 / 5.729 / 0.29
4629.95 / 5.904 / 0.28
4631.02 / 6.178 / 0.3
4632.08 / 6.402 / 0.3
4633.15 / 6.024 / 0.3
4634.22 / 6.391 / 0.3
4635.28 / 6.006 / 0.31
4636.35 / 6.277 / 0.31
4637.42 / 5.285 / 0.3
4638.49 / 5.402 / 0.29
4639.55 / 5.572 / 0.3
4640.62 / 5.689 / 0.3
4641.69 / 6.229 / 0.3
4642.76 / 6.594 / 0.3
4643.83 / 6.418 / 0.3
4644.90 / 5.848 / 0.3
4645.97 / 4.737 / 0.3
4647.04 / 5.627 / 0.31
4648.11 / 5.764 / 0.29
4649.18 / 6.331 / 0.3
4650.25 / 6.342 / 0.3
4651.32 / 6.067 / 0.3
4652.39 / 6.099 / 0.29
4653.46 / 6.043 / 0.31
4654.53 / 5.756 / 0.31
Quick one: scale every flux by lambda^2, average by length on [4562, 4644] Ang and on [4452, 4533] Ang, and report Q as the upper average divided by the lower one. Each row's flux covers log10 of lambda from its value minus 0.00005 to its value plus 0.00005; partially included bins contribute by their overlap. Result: 1.17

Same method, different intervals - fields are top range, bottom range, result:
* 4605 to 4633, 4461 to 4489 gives 1.22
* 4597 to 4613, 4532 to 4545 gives 1.17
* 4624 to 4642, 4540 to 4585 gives 1.07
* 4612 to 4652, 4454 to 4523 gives 1.18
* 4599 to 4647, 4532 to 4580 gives 1.09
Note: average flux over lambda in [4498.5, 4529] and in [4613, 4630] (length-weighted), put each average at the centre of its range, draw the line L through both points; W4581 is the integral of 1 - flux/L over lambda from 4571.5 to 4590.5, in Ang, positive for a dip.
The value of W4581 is 0.6 Ang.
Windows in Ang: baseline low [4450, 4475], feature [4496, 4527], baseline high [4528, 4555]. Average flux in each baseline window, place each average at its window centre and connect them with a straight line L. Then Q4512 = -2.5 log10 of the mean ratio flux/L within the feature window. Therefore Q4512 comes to -0.15 mag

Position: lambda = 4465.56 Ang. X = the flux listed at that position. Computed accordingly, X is 4.949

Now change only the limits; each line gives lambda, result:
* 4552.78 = 5.397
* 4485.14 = 5.255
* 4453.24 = 4.773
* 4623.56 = 6.28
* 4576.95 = 5.962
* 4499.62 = 5.283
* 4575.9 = 6.249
